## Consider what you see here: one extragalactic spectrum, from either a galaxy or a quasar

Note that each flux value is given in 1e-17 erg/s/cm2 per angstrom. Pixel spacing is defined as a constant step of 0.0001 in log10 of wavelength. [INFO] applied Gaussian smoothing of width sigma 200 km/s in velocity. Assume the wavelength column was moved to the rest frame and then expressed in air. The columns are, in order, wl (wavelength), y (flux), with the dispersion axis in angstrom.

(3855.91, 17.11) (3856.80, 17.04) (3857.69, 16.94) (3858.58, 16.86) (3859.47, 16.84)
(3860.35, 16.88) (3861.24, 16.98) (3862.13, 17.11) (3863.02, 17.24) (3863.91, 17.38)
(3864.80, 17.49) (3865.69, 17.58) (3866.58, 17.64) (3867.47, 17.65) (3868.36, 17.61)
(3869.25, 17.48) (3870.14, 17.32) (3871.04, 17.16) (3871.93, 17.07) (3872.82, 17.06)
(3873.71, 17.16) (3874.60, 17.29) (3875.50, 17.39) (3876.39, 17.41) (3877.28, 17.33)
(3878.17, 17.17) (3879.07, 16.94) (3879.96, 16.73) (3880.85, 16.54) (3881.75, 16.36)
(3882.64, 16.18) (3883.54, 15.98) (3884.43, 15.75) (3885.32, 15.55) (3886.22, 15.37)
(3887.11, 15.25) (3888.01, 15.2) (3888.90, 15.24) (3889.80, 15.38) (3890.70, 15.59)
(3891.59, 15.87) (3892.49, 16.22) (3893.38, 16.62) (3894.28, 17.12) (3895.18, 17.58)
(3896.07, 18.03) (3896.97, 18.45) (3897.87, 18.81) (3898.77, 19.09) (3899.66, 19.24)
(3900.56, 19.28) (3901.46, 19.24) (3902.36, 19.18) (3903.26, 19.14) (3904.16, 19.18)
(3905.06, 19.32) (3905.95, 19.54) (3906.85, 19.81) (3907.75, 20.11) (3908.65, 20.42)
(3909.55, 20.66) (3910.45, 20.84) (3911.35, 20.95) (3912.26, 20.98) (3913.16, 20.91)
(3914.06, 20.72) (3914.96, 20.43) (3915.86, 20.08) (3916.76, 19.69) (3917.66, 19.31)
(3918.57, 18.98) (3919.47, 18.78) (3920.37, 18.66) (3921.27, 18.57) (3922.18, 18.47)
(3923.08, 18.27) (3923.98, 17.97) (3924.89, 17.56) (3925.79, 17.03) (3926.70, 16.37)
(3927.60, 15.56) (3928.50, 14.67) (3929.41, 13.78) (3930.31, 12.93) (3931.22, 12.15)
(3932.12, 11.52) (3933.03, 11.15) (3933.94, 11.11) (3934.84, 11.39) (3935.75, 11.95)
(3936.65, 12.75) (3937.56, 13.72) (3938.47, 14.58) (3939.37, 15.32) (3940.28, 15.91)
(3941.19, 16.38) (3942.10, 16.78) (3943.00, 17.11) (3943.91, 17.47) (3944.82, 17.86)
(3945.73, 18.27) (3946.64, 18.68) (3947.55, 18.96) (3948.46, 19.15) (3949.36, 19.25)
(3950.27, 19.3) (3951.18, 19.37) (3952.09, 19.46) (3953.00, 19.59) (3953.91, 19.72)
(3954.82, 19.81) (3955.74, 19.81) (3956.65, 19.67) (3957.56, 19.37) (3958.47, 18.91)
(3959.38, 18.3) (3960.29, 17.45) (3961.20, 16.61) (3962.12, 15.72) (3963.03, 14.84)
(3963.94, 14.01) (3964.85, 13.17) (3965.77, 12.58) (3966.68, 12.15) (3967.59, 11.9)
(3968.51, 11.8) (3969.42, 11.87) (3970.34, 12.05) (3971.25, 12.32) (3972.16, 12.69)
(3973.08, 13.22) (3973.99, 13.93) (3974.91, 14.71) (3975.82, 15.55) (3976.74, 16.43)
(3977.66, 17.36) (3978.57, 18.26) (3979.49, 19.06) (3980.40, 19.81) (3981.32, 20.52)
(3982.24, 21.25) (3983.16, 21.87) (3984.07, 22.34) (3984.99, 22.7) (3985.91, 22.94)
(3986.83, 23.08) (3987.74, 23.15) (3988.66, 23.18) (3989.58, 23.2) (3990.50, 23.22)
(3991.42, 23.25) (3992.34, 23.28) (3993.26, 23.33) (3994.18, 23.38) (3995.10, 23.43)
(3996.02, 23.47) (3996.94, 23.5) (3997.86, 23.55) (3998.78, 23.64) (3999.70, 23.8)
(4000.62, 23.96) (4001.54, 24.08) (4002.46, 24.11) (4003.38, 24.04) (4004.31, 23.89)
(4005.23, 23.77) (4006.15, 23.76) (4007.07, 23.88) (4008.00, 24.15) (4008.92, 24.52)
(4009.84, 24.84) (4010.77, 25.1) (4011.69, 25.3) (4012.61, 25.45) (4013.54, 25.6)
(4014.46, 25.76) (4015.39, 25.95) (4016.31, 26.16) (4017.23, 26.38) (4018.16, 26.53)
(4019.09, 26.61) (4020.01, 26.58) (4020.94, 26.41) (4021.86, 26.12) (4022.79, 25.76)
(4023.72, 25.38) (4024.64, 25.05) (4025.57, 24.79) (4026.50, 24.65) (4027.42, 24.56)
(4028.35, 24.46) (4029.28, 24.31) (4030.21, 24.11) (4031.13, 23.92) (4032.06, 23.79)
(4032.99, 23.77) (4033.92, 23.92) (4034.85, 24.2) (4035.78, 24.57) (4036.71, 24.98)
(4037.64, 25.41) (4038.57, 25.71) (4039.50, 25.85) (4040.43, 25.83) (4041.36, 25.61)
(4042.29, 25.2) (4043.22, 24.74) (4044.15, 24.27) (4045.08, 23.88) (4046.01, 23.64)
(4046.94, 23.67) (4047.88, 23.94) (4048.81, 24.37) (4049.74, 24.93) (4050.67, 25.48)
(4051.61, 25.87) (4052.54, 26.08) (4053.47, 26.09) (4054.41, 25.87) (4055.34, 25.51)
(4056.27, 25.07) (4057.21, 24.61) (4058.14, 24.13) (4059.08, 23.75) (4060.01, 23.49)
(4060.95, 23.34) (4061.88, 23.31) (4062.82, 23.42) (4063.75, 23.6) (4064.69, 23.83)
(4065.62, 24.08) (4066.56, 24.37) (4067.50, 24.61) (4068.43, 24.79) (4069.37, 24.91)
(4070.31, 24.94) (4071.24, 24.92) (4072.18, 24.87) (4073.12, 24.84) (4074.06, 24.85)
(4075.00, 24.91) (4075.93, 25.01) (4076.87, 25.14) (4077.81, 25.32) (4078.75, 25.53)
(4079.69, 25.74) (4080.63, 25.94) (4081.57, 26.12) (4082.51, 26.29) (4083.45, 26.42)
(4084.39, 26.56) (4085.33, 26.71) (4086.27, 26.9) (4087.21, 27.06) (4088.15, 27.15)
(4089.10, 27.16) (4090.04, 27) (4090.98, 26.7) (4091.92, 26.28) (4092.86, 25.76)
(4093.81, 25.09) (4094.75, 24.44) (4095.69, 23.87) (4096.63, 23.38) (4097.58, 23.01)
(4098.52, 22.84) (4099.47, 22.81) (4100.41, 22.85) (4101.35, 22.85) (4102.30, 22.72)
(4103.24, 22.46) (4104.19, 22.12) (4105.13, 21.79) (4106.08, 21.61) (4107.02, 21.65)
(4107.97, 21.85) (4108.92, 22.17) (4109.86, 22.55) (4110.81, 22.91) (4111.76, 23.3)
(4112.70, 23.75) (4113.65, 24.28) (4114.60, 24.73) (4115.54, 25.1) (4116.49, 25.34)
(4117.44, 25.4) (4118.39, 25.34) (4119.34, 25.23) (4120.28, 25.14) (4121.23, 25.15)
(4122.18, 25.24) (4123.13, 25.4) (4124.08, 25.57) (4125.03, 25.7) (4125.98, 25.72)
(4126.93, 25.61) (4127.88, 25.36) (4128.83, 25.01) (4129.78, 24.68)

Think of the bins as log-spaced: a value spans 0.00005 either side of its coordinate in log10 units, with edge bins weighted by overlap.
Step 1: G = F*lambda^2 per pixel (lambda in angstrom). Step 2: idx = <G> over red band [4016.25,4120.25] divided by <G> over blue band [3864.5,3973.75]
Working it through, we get 1.6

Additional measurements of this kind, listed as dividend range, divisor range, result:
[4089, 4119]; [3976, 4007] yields 1.12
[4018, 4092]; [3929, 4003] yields 1.46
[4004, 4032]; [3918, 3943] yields 1.71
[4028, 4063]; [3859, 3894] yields 1.61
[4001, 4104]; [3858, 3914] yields 1.53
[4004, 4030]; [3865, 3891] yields 1.63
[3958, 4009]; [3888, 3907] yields 1.14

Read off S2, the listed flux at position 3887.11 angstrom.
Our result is 15.25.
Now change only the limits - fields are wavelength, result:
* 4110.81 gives 22.91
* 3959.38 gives 18.3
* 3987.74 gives 23.15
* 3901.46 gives 19.24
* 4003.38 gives 24.04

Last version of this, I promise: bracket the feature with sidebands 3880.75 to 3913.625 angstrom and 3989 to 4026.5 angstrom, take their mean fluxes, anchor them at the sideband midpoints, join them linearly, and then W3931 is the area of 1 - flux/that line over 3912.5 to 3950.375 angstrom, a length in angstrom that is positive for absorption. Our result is 6.3 angstrom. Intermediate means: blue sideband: 18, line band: 16.7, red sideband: 24.6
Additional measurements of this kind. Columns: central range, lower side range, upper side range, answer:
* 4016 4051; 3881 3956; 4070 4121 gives -4.6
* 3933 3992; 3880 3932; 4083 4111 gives 7.3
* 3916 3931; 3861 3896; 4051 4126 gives 0.9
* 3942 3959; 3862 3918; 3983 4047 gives 1.7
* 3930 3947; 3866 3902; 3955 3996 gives 3.0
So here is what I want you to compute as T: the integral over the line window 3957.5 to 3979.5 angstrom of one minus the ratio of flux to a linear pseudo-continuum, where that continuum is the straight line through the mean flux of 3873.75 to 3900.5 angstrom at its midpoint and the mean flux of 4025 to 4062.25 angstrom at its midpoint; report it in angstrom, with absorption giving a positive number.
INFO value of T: 6.4 angstrom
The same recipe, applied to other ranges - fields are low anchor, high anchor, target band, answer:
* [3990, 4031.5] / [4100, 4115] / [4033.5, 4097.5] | -4.2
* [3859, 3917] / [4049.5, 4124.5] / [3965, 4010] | 2.4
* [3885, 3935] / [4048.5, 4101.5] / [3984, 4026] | -4.9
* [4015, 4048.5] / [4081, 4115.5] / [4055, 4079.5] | 0.1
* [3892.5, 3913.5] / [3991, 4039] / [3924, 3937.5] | 4.5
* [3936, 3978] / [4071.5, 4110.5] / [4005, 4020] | -4.3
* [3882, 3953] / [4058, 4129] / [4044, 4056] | -1.1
